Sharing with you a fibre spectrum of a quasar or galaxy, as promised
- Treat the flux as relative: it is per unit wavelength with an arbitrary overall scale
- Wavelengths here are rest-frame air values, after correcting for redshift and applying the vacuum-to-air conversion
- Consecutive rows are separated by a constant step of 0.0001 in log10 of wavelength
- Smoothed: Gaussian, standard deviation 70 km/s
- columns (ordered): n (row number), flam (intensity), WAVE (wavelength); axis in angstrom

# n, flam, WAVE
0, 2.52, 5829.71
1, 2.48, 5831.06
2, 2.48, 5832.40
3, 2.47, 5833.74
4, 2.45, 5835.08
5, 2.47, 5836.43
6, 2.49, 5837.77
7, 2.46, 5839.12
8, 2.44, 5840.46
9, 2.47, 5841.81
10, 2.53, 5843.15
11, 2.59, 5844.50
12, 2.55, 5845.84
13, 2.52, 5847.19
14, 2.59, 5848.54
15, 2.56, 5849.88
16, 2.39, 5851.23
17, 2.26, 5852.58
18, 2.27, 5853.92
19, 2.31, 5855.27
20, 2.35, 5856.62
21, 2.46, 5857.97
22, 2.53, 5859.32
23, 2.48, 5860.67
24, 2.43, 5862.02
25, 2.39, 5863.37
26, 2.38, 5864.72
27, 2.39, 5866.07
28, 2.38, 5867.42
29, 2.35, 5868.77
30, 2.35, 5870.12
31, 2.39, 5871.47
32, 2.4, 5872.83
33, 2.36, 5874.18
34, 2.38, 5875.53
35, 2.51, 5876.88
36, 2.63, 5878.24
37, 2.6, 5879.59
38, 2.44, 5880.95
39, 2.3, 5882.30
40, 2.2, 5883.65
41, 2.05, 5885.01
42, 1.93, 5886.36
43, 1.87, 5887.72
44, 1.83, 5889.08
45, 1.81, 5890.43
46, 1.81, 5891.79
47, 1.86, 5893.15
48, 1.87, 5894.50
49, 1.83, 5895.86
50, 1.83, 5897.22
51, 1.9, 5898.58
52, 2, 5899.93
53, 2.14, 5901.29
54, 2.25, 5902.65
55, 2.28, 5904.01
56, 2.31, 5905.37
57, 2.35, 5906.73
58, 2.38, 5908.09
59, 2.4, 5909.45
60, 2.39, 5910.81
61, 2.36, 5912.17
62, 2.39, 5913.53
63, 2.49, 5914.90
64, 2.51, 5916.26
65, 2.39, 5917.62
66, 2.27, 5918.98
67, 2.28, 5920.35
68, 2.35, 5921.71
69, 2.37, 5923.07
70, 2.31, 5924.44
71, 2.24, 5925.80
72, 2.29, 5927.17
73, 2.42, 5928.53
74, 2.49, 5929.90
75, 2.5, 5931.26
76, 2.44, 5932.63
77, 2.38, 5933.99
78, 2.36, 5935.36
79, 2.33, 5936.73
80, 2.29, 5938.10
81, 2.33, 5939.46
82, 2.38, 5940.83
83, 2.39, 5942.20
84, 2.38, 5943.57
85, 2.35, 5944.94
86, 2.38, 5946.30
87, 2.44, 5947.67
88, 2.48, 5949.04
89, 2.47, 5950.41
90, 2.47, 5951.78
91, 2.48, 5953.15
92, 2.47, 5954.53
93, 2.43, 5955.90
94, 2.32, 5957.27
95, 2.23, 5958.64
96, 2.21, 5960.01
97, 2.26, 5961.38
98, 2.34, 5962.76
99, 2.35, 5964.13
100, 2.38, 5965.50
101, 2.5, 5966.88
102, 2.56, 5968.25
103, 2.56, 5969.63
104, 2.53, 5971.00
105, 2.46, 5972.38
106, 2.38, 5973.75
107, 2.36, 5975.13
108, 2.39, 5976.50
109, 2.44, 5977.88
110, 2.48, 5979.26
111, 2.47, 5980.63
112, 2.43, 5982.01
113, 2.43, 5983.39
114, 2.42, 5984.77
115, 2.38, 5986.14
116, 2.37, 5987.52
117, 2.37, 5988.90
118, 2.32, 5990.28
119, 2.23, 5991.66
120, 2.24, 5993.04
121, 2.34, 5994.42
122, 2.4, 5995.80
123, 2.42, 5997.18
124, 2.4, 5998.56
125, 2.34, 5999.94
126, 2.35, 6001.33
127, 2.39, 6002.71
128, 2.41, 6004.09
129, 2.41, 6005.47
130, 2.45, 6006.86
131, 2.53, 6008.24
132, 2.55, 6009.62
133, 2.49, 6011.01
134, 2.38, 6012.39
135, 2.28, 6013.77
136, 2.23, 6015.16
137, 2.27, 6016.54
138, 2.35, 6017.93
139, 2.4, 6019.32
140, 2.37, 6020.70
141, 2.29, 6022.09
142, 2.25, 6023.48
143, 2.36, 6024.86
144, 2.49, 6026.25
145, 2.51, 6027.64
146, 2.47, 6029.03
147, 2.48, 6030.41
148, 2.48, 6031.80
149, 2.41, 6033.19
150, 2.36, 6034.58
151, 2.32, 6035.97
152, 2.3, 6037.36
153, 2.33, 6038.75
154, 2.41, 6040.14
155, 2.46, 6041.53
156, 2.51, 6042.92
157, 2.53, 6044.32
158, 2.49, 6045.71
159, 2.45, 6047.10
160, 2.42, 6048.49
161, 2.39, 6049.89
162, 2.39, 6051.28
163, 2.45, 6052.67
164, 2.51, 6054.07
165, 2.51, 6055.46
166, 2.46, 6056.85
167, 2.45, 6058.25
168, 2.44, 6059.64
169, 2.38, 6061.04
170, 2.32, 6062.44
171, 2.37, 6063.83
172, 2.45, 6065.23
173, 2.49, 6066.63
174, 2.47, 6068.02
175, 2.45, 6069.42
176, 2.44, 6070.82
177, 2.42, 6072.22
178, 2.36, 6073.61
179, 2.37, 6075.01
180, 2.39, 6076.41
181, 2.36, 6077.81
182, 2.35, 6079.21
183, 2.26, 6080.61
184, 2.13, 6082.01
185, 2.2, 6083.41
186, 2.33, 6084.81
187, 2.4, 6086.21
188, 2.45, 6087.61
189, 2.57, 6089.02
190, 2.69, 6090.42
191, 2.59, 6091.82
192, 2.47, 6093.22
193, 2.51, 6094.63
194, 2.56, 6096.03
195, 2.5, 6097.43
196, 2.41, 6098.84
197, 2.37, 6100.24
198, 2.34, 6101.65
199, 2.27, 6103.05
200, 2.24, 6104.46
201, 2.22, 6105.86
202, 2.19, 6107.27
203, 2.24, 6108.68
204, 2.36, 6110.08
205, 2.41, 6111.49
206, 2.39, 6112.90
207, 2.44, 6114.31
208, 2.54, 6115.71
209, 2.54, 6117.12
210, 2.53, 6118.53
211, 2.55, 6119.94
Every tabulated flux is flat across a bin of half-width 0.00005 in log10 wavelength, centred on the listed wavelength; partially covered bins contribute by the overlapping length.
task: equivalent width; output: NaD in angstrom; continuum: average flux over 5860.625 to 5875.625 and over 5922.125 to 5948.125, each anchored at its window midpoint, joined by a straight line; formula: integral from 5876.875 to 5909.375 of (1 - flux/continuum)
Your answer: 3.5 angstrom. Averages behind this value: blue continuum 2.39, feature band 2.12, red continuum 2.37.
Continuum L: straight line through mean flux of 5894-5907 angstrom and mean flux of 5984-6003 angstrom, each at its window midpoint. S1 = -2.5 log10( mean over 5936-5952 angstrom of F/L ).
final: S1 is -0.088 mag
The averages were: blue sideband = 2.07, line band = 2.39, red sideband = 2.35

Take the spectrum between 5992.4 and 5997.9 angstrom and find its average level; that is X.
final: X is 2.35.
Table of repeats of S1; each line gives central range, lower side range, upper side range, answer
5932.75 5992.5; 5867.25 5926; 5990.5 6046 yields -0.04 mag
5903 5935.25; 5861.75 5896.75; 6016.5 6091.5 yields -0.05 mag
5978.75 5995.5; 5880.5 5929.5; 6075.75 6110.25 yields -0.05 mag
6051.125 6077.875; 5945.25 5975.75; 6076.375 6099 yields 0.00 mag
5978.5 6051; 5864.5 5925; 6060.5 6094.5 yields -0.02 mag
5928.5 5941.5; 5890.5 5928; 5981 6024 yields -0.06 mag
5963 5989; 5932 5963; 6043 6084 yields -0.02 mag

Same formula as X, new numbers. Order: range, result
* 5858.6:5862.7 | 2.48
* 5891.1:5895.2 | 1.85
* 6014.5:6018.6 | 2.28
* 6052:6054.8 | 2.48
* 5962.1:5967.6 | 2.4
